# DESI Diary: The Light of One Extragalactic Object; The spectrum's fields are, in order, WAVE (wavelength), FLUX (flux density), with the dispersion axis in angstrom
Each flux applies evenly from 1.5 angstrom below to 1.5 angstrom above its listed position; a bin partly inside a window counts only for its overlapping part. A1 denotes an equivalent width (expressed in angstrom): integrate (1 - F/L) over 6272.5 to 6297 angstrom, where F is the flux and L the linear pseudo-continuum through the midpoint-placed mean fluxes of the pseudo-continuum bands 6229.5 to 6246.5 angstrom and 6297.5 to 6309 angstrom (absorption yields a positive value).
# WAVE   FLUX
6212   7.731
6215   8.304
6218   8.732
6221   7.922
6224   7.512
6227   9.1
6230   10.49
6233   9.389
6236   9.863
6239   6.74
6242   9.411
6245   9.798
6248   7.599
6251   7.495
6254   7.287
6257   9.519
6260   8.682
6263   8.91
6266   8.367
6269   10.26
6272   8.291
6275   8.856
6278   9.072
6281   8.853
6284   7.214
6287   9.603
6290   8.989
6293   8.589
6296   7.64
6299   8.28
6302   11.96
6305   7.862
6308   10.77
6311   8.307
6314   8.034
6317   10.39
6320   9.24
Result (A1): 2.4 angstrom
